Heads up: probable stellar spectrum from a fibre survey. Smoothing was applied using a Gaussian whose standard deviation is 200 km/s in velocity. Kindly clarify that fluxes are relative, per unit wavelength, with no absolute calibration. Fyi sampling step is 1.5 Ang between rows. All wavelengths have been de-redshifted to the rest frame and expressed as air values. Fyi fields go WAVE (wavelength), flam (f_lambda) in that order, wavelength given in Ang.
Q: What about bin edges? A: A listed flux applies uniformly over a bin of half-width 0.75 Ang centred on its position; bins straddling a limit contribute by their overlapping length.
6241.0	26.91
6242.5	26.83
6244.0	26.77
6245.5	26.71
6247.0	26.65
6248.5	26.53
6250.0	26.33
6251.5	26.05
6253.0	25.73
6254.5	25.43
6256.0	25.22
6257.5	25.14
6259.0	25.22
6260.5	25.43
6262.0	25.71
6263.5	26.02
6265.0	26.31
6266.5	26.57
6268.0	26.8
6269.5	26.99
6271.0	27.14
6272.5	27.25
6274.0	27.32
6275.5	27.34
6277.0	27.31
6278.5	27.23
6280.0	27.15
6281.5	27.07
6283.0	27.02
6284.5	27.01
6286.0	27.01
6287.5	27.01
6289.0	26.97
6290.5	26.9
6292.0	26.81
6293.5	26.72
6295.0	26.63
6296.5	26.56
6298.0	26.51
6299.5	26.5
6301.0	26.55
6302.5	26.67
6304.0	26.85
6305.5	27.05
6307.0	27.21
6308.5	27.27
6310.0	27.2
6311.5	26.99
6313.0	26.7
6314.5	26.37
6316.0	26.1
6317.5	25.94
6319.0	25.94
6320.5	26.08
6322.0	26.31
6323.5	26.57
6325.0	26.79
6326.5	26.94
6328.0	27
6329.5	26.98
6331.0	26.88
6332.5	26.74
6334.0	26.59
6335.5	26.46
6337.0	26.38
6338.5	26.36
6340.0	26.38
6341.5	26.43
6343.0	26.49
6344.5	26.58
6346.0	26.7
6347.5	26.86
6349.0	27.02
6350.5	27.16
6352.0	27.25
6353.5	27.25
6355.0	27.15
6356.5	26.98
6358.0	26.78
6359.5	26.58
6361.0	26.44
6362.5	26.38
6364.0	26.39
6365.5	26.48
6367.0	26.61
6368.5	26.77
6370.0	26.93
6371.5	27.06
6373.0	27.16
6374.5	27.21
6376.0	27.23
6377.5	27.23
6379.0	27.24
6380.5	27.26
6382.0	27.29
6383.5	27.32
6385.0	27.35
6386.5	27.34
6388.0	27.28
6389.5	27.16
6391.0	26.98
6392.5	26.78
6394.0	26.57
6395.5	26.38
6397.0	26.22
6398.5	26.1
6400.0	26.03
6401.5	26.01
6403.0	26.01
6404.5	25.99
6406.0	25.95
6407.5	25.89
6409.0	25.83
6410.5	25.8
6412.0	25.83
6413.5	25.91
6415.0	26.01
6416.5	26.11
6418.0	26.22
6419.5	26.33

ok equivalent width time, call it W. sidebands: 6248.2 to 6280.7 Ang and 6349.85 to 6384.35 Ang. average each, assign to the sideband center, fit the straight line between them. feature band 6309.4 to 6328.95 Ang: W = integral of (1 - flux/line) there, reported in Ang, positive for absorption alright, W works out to 0.1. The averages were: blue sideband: 26.4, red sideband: 27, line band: 26.5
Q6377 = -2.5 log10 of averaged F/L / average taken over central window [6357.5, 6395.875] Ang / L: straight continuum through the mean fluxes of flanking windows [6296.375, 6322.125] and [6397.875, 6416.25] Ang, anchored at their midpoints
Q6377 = -0.03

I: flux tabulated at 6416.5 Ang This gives 26.11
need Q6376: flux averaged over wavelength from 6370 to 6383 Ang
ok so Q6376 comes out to 27.2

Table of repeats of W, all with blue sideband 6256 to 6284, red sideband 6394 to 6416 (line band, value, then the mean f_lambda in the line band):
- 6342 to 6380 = -1.0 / 26.9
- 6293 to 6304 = -0.1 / 26.6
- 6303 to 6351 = -0.6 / 26.7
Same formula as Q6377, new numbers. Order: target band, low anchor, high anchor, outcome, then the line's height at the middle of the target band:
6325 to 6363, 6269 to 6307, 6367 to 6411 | 0.00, 26.8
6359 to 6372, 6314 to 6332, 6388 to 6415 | -0.01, 26.4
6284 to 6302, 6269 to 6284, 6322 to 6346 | 0.01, 27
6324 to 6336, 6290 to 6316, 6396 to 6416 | -0.01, 26.6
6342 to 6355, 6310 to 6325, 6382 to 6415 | -0.02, 26.4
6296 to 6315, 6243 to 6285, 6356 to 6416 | -0.01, 26.5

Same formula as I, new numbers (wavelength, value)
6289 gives 26.97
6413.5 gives 25.91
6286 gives 27.01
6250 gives 26.33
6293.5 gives 26.72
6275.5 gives 27.34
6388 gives 27.28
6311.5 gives 26.99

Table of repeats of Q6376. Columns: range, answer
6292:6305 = 26.6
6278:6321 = 26.8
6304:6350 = 26.6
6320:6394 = 26.8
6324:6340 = 26.7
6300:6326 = 26.6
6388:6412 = 26.3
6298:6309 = 26.8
